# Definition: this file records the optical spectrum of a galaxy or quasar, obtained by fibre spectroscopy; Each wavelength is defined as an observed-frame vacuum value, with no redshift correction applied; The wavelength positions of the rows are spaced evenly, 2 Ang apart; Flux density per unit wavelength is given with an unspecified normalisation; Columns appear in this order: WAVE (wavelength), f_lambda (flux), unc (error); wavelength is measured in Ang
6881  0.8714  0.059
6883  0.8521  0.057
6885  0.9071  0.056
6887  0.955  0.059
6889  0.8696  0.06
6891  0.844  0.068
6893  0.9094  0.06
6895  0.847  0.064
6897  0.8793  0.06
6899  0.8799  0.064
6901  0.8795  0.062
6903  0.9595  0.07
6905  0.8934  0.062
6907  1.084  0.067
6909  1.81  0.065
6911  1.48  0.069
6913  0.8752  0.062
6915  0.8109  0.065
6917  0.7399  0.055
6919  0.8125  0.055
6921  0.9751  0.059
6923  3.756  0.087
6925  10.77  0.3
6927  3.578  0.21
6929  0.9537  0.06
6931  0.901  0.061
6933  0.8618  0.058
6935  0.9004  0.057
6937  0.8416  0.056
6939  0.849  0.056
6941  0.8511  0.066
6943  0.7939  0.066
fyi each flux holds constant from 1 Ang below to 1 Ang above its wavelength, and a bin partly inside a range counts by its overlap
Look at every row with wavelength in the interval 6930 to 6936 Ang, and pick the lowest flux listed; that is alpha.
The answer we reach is 0.8618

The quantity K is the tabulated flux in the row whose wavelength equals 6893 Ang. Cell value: 0.9094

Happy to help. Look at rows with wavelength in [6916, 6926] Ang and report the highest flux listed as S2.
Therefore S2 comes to 10.77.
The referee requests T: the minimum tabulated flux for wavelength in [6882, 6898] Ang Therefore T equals 0.844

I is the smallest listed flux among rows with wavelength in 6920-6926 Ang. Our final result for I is 0.9751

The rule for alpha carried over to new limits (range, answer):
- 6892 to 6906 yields 0.847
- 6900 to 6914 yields 0.8752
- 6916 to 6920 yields 0.7399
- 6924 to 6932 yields 0.901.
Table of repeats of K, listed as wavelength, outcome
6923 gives 3.756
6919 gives 0.8125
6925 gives 10.77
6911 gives 1.48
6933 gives 0.8618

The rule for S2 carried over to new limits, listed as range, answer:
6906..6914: 1.81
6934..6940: 0.9004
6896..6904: 0.9595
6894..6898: 0.8793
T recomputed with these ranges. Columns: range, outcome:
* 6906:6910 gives 1.084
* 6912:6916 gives 0.8109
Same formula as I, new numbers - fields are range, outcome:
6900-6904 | 0.8795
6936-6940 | 0.8416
